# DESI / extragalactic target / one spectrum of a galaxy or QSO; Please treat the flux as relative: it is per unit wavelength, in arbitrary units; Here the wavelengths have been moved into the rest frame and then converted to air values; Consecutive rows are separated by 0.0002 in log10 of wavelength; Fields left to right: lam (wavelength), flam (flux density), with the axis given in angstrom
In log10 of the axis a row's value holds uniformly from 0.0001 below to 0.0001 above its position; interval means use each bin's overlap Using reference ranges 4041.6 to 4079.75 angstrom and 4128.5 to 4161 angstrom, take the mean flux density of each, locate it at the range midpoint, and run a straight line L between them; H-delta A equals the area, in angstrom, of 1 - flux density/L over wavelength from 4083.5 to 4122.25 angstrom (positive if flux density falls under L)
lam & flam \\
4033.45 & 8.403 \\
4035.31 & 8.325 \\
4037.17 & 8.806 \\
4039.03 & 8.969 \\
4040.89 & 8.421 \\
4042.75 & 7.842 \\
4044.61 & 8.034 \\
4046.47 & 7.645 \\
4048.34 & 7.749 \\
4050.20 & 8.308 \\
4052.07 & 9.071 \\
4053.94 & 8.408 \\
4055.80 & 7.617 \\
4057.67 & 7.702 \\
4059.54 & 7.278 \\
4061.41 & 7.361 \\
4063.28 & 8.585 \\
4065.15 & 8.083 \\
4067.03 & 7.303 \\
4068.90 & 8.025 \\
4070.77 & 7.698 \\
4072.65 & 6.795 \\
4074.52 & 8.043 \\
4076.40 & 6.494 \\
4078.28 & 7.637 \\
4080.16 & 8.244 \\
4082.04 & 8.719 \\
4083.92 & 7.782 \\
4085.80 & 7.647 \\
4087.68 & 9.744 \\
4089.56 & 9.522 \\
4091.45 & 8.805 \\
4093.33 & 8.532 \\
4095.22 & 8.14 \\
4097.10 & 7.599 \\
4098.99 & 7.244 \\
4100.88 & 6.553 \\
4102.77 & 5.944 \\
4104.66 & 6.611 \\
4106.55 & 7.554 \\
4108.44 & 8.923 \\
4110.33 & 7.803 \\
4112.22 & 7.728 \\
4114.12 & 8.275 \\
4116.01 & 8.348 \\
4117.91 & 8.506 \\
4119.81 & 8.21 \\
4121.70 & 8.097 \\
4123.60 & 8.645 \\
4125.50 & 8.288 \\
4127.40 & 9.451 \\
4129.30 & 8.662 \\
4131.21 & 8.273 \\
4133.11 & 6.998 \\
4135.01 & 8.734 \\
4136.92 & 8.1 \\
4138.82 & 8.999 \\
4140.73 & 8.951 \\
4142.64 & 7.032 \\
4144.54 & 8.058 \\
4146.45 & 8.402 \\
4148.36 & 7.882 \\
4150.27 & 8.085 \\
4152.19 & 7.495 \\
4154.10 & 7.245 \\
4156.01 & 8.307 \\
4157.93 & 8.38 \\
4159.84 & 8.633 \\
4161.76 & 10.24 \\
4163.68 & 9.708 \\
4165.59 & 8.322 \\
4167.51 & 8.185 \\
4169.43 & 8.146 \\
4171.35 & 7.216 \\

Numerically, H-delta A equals -0.07 angstrom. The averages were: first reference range 7.79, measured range 7.98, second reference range 8.14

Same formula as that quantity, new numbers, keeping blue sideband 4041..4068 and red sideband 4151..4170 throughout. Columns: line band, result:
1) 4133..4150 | 0.4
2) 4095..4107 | 1.7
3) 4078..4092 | -0.8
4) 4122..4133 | -0.3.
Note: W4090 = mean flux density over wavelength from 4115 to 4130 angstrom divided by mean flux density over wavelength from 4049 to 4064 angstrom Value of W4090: 1.1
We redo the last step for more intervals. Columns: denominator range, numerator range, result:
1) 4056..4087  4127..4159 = 1.06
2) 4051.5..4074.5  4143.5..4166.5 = 1.07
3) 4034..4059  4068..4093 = 0.99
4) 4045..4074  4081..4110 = 1.01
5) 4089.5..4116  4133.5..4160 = 1.05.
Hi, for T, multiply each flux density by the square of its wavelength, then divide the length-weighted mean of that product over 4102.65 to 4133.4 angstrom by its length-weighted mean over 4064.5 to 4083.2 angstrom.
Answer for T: 1.08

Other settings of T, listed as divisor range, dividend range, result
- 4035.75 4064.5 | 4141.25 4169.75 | 1.07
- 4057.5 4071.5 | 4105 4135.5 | 1.09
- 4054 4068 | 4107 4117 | 1.08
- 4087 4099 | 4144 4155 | 0.94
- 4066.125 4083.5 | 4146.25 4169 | 1.14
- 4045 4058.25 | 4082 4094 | 1.09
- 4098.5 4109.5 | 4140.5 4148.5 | 1.14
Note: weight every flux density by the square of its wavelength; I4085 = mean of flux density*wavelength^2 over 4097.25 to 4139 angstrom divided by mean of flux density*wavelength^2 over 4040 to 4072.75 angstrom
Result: 1.0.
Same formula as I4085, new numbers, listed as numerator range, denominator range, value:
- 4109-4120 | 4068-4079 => 1.12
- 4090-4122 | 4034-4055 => 0.97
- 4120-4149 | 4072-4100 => 1.05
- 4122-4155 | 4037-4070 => 1.06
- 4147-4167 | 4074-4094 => 1.05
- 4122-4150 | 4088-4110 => 1.08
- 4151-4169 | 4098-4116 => 1.17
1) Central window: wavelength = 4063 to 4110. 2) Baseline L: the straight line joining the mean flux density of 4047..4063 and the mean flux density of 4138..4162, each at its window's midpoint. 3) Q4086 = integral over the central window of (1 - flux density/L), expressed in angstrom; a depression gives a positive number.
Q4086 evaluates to 1.2 angstrom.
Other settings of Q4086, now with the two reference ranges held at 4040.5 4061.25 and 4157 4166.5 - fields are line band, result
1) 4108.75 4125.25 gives 0.8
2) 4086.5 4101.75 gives 0.2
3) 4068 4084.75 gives 1.0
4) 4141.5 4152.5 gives 1.3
